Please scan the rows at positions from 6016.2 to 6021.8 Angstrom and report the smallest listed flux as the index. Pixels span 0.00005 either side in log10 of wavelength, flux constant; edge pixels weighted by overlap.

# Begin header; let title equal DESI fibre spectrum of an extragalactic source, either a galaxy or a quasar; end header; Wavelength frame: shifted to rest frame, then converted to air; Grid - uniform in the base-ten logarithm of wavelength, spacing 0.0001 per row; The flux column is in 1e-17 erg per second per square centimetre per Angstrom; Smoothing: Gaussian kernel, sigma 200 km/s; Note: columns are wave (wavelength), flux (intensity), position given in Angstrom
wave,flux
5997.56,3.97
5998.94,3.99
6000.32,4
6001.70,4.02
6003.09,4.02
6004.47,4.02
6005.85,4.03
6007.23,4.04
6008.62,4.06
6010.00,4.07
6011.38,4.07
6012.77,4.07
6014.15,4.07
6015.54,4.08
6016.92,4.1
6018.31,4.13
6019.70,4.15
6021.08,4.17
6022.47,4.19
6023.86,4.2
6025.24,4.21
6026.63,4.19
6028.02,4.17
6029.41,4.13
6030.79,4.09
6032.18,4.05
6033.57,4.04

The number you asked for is 4.1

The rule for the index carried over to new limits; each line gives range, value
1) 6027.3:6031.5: 4.09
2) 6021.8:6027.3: 4.19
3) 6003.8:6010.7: 4.02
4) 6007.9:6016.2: 4.06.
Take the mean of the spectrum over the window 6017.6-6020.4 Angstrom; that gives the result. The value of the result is 4.14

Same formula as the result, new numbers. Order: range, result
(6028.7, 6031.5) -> 4.12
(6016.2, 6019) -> 4.12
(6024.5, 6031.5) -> 4.16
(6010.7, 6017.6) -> 4.08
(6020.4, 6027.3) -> 4.19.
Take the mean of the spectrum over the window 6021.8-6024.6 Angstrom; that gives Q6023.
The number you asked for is 4.2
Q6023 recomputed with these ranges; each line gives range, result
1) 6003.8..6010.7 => 4.05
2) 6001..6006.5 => 4.02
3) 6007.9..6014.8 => 4.07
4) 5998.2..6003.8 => 4.01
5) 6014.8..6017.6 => 4.09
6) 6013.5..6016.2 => 4.07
